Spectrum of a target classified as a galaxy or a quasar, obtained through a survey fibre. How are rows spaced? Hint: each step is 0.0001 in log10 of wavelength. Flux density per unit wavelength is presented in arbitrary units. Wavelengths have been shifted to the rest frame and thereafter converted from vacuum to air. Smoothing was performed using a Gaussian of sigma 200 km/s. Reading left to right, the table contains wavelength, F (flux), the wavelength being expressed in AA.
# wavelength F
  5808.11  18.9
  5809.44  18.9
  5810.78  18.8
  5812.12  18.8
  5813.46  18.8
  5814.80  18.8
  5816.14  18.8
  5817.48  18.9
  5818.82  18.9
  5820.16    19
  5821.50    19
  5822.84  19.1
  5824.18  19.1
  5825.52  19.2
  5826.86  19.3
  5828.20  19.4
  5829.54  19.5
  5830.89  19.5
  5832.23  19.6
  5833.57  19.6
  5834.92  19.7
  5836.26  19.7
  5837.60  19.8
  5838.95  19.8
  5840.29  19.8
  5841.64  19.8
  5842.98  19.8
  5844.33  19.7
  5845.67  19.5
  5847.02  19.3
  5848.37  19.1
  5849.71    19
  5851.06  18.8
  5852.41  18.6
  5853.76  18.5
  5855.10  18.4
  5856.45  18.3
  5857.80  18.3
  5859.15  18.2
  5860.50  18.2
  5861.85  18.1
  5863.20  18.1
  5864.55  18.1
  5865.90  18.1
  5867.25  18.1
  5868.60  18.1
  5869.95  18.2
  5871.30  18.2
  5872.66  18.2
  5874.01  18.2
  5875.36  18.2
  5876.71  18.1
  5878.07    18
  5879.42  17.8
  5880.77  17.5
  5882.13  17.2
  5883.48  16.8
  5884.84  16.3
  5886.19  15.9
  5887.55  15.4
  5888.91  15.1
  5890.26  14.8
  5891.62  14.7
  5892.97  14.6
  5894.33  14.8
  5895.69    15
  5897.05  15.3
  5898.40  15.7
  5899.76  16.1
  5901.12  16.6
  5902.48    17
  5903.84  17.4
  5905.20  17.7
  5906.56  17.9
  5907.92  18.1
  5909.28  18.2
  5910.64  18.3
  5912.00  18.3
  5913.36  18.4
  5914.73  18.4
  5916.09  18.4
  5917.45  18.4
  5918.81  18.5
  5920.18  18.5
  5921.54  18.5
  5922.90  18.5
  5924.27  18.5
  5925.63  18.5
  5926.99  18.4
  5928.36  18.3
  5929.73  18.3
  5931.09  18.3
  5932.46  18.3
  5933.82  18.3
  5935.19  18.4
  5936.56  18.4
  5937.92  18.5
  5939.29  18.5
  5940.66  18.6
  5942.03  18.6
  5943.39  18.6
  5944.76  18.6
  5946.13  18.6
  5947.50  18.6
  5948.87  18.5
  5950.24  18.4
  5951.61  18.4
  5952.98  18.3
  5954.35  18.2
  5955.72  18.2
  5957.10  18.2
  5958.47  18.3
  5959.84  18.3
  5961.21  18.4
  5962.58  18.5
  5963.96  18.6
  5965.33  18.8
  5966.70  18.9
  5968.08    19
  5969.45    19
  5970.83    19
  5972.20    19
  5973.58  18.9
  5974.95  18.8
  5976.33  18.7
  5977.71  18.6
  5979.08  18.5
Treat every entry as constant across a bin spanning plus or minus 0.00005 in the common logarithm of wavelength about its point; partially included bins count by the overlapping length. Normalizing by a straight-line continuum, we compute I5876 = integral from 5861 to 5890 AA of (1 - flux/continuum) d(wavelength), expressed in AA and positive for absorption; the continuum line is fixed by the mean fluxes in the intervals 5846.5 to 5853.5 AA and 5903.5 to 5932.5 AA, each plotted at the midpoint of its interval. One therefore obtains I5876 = 1.9 AA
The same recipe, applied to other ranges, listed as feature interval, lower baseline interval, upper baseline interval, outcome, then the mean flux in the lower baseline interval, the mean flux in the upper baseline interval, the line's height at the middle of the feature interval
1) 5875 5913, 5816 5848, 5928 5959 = 4.4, 19.4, 18.4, 18.9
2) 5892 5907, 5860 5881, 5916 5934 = 1.8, 18.1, 18.4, 18.3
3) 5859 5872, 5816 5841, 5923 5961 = 0.6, 19.4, 18.4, 19.1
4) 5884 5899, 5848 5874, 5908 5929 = 2.5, 18.3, 18.4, 18.4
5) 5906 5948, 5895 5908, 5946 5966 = -2.3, 16.6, 18.4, 17.5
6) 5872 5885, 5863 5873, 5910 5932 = 0.4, 18.1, 18.4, 18.2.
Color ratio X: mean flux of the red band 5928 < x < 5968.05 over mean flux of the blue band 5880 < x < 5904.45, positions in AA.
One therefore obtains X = 1.16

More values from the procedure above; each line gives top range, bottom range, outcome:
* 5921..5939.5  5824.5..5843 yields 0.94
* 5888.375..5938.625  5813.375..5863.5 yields 0.91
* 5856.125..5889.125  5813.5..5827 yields 0.93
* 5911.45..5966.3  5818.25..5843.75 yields 0.95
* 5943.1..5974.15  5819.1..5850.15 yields 0.95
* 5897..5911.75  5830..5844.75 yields 0.88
